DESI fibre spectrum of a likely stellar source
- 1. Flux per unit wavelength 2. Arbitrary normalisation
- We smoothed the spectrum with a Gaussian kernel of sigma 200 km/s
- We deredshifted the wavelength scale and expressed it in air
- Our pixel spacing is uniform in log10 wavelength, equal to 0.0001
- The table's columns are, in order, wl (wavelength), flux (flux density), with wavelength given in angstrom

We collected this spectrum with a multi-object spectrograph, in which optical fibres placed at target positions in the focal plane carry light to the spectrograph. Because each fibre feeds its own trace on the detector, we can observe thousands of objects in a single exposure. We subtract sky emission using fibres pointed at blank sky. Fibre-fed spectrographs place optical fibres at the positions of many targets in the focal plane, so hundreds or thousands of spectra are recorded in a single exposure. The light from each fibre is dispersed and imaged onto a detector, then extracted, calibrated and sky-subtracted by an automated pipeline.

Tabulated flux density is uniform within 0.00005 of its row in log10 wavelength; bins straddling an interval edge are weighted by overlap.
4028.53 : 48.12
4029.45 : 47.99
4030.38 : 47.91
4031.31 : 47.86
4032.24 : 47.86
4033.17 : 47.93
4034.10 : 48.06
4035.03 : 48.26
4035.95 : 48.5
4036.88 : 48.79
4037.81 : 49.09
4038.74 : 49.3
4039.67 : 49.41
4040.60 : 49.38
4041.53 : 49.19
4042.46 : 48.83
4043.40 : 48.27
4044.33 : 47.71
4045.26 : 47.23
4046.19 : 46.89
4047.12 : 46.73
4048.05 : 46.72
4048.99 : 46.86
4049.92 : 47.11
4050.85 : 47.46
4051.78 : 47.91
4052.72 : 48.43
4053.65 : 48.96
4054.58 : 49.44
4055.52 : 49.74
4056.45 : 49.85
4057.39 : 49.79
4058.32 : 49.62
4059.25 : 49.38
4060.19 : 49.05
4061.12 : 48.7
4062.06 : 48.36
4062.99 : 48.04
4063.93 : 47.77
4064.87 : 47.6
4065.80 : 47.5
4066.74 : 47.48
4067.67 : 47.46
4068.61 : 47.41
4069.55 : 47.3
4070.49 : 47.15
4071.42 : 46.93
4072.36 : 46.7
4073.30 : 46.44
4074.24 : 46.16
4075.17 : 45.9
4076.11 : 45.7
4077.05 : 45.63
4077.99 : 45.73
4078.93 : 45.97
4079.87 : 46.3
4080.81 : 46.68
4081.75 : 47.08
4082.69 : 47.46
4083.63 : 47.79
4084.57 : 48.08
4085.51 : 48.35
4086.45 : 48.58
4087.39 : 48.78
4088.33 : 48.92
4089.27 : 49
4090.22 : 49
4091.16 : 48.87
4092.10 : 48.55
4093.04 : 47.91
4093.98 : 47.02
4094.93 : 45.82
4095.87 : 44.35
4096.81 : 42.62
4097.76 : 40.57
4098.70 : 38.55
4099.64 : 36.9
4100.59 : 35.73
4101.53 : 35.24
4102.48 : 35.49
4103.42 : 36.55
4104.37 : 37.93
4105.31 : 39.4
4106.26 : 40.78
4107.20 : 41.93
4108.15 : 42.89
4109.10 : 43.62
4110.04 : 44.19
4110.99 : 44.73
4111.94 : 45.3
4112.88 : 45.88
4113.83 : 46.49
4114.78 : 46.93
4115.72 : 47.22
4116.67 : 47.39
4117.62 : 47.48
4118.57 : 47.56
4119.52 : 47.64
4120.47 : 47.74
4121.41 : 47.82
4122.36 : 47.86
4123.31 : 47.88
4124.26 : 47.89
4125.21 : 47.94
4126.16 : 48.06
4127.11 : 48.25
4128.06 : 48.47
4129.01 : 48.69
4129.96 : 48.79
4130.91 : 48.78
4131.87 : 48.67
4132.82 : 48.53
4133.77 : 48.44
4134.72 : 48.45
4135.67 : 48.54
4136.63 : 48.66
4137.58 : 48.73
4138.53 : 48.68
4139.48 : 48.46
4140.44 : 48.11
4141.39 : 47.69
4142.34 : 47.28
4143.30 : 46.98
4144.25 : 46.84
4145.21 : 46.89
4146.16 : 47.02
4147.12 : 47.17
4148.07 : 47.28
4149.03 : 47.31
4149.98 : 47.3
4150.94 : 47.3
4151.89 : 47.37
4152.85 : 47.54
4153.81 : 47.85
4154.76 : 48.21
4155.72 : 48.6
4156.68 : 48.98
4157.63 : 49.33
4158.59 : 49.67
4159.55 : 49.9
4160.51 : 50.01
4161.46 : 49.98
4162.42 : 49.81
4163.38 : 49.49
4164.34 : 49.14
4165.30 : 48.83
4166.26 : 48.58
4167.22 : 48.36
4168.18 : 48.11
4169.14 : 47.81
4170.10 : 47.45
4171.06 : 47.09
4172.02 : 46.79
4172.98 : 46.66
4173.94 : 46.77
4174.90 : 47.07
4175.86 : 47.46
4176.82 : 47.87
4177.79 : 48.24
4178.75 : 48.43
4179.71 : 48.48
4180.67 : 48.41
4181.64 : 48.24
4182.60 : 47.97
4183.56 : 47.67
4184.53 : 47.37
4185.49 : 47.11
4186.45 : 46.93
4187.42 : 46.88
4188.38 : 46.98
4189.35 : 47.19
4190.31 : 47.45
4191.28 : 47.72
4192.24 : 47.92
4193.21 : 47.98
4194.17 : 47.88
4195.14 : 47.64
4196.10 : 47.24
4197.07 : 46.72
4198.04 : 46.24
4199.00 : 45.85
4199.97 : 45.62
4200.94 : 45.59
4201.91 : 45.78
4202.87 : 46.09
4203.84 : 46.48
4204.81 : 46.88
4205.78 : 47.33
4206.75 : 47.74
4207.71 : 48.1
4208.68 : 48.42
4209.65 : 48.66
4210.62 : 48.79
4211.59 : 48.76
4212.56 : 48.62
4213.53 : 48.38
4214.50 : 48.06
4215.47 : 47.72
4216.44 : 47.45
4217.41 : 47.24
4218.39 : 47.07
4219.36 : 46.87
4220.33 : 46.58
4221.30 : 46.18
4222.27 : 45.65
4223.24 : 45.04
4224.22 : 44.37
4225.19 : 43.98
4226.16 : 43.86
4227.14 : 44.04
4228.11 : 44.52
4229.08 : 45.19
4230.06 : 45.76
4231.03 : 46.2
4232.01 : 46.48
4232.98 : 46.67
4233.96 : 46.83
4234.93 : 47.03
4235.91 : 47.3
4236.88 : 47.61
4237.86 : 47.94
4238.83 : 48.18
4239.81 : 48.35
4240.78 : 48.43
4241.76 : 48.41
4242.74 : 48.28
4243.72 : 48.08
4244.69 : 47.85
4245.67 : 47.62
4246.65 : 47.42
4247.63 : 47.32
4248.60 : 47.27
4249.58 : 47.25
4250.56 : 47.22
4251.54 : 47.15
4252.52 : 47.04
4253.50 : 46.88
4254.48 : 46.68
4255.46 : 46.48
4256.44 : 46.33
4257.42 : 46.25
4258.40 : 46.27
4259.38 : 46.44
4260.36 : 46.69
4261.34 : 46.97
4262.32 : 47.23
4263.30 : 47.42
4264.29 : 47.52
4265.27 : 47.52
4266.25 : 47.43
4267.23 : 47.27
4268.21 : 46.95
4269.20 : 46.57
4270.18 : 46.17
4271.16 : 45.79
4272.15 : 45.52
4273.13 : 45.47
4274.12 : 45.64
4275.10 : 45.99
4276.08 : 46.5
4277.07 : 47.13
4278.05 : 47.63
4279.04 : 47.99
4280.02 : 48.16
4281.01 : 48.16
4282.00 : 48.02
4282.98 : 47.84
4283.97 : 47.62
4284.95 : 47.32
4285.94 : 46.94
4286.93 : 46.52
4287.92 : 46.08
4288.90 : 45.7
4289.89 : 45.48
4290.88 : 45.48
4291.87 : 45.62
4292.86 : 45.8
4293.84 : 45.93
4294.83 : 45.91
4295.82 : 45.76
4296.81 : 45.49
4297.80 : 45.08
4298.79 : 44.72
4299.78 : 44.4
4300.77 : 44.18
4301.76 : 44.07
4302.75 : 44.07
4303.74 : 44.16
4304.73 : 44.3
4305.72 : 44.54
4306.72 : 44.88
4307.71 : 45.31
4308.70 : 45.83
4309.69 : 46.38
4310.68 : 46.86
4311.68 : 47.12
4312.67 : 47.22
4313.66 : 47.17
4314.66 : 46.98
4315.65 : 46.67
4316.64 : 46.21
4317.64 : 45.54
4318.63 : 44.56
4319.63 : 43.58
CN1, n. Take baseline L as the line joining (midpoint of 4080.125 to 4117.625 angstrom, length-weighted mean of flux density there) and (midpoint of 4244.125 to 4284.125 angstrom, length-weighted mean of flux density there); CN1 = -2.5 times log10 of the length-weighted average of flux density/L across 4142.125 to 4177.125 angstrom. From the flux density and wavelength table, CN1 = -0.06 mag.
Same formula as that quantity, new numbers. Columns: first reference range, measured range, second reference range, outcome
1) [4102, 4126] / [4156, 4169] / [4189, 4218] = -0.07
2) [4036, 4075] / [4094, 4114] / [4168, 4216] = 0.16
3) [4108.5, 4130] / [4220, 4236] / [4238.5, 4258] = 0.04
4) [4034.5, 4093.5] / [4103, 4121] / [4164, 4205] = 0.08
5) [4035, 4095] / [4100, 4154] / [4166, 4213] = 0.04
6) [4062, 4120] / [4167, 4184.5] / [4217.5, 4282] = -0.04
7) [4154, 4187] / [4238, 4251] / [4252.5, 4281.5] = -0.02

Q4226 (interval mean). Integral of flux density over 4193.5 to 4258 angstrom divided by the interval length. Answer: 46.9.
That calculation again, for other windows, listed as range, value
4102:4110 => 40.1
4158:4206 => 47.7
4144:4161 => 48.1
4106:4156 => 47.2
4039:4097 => 47.7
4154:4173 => 48.7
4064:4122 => 45.3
